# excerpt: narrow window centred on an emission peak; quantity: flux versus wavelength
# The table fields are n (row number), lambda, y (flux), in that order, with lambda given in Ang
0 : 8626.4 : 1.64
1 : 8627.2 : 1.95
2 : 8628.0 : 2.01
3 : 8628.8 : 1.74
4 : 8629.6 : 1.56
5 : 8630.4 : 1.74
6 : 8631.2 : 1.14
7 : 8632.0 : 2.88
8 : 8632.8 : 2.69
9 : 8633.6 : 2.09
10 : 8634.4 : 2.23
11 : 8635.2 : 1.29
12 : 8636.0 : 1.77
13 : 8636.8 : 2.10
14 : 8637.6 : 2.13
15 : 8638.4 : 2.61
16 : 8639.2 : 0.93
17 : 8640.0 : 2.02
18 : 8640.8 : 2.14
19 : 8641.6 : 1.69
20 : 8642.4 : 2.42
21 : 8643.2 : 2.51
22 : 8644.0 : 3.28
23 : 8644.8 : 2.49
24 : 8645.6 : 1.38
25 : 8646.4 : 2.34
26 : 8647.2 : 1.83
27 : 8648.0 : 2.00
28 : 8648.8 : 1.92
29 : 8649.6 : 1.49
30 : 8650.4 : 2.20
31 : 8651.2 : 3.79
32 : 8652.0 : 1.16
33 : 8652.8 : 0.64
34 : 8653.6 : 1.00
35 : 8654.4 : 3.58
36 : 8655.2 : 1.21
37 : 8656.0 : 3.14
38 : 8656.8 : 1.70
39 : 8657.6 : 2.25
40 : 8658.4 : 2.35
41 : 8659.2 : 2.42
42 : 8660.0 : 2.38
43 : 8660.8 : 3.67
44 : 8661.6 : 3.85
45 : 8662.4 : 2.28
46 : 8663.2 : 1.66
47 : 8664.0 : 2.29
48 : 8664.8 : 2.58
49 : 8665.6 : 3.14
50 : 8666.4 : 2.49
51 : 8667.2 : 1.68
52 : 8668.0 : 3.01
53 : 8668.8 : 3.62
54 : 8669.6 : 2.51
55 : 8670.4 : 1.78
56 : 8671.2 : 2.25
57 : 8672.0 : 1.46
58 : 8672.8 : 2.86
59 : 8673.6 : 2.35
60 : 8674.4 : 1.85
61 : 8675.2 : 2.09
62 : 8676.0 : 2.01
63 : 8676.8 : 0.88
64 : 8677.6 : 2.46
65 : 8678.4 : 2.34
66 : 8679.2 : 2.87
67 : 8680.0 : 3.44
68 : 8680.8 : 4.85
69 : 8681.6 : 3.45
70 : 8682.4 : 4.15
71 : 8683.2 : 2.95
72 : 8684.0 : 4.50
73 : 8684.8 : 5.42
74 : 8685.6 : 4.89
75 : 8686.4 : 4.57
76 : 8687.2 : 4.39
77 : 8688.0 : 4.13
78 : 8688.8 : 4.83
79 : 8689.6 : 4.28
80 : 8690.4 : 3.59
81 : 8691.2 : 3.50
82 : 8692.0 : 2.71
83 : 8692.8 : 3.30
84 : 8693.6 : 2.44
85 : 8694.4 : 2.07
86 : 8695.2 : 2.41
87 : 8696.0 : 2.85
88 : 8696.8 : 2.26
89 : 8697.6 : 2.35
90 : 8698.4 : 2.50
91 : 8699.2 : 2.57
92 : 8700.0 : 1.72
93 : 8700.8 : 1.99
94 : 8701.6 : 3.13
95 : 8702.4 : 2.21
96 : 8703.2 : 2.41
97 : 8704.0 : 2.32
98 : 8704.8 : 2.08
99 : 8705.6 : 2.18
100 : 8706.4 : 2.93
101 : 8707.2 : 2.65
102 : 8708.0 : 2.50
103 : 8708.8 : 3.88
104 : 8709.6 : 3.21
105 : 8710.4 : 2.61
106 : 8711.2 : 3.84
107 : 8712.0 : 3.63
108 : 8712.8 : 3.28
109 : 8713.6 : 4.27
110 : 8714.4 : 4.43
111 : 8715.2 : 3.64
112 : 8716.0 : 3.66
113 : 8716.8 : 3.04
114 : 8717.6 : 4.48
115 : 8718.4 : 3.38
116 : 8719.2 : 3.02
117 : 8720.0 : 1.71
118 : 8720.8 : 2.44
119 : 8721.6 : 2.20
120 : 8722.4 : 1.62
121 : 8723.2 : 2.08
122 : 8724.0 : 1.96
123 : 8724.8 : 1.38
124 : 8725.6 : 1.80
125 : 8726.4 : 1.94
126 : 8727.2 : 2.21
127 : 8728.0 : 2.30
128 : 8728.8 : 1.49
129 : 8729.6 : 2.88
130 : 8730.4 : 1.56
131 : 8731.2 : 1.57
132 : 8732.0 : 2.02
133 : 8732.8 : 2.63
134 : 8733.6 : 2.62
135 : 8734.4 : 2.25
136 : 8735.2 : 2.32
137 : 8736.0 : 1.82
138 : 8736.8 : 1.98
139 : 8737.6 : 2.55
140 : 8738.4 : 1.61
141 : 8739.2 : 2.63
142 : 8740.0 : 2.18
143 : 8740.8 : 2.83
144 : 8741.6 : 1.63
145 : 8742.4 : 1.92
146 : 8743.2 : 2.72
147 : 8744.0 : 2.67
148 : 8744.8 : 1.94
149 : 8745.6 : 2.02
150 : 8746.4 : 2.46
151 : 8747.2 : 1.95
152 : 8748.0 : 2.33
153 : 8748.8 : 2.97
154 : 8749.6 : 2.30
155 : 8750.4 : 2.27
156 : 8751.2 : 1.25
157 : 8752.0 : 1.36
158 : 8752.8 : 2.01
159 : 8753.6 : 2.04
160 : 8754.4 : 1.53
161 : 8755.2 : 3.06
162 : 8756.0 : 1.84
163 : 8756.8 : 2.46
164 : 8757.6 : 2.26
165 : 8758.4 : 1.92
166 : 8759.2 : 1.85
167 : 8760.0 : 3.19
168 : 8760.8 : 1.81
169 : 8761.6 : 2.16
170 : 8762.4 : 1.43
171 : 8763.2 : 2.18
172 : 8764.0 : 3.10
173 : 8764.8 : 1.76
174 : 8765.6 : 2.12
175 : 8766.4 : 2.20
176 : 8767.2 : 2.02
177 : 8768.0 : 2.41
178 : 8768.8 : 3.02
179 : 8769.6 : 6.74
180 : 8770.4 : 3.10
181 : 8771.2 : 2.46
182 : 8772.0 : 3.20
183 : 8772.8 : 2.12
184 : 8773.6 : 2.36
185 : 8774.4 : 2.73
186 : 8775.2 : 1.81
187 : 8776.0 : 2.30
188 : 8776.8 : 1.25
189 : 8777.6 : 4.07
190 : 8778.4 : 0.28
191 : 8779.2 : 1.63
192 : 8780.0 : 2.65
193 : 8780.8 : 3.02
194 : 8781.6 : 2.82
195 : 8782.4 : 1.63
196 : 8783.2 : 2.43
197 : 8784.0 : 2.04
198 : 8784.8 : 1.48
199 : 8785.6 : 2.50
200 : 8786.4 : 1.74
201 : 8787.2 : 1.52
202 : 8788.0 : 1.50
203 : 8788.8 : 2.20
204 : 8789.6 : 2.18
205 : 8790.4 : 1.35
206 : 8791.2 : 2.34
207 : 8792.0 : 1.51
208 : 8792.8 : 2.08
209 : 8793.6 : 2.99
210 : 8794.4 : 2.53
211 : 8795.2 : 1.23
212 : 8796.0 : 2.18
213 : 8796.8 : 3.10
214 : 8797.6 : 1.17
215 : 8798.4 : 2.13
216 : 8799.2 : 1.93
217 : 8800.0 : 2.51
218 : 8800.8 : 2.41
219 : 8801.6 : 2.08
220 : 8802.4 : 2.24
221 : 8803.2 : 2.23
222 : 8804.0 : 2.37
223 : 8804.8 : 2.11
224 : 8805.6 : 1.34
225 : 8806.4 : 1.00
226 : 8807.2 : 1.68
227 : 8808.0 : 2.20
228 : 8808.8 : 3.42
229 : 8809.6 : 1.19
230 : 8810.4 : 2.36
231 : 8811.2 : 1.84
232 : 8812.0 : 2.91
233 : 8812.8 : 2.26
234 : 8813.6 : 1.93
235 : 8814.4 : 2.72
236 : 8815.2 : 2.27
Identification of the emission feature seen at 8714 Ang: [N II] 6583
